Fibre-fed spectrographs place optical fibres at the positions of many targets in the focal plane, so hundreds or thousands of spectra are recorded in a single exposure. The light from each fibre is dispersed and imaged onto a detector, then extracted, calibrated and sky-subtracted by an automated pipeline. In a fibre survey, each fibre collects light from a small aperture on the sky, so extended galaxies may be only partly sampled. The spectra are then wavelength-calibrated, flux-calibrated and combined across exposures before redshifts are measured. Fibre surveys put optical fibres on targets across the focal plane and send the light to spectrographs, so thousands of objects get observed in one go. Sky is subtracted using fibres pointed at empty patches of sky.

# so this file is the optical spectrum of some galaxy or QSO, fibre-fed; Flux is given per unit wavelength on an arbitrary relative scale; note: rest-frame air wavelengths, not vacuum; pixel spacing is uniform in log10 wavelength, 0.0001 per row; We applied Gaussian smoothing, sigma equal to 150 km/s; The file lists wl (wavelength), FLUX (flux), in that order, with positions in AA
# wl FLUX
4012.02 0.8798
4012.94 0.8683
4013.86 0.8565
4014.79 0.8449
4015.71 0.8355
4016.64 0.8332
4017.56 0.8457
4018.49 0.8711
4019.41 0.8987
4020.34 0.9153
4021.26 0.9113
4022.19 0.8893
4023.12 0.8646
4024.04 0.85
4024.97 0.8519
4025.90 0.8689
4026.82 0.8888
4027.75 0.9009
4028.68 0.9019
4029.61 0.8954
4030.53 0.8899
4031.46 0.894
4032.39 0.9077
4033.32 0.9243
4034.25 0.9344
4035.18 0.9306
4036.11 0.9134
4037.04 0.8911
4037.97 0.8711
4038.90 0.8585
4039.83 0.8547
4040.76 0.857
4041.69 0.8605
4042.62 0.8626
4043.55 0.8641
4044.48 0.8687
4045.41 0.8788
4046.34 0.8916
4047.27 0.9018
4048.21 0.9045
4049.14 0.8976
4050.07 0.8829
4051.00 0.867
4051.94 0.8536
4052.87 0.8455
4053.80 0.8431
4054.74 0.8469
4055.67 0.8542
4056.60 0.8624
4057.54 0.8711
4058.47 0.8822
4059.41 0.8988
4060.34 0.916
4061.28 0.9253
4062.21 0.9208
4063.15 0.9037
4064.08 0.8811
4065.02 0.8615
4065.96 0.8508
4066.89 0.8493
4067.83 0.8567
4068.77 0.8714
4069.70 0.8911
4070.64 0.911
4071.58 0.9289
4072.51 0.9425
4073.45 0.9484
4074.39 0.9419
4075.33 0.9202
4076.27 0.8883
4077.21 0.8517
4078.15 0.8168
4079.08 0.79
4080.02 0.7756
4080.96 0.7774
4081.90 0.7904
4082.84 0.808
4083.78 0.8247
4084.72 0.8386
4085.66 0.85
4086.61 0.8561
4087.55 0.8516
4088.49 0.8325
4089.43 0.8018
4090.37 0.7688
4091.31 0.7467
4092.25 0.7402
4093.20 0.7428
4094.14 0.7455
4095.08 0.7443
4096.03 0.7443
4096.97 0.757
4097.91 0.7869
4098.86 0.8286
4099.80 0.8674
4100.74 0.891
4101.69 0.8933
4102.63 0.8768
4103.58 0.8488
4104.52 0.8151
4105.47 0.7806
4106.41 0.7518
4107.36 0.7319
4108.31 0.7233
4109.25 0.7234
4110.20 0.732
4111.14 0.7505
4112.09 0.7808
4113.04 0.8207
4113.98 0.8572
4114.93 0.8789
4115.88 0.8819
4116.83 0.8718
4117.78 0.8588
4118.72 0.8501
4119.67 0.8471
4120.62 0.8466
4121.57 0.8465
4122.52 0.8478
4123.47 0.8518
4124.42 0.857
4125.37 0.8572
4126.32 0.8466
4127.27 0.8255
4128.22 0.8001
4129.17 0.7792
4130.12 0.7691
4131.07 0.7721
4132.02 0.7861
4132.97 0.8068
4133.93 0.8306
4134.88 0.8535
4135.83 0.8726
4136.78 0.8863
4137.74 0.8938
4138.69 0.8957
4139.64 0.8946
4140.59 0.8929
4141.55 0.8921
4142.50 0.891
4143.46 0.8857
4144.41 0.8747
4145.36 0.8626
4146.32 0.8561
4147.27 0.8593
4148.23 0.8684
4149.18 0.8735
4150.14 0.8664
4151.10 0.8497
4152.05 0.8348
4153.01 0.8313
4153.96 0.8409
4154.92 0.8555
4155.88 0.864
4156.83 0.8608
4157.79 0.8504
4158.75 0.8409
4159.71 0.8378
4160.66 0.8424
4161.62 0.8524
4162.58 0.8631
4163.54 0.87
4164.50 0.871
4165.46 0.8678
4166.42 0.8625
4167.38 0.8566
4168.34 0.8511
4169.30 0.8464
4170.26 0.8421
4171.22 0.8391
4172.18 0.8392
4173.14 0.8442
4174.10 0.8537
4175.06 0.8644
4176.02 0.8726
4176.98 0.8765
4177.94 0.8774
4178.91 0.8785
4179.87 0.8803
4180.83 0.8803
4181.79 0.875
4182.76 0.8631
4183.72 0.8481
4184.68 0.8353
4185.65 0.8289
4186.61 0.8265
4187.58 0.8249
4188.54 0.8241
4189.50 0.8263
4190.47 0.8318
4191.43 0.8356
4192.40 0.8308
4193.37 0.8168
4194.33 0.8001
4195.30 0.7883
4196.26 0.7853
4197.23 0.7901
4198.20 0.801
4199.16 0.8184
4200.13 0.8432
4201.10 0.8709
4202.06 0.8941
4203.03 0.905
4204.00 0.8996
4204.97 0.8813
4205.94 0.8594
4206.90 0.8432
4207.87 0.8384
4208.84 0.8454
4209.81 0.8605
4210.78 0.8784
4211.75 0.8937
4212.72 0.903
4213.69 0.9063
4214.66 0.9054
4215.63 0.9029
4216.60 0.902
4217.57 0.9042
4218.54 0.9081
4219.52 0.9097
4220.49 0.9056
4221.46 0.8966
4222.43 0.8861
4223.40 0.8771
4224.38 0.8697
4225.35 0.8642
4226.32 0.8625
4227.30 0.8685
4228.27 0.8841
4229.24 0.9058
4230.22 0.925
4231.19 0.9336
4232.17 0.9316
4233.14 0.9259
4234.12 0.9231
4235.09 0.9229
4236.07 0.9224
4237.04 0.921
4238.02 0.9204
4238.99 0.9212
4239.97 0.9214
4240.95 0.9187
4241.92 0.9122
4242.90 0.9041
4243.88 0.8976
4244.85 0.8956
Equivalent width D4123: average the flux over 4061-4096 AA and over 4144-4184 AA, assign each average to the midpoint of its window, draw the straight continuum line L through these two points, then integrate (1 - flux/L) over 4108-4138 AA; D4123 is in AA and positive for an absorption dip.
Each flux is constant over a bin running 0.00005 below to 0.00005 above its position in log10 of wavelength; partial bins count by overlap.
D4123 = 0.9 AA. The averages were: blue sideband 0.843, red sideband 0.858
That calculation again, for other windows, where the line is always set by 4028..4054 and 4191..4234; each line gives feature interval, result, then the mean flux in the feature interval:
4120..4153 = 1.02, 0.85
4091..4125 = 2.71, 0.809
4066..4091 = 0.83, 0.853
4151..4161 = 0.34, 0.847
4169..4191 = 0.58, 0.852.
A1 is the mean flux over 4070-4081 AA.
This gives 0.878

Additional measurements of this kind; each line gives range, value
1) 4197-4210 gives 0.855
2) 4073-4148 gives 0.828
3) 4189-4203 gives 0.827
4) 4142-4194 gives 0.854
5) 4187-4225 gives 0.861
